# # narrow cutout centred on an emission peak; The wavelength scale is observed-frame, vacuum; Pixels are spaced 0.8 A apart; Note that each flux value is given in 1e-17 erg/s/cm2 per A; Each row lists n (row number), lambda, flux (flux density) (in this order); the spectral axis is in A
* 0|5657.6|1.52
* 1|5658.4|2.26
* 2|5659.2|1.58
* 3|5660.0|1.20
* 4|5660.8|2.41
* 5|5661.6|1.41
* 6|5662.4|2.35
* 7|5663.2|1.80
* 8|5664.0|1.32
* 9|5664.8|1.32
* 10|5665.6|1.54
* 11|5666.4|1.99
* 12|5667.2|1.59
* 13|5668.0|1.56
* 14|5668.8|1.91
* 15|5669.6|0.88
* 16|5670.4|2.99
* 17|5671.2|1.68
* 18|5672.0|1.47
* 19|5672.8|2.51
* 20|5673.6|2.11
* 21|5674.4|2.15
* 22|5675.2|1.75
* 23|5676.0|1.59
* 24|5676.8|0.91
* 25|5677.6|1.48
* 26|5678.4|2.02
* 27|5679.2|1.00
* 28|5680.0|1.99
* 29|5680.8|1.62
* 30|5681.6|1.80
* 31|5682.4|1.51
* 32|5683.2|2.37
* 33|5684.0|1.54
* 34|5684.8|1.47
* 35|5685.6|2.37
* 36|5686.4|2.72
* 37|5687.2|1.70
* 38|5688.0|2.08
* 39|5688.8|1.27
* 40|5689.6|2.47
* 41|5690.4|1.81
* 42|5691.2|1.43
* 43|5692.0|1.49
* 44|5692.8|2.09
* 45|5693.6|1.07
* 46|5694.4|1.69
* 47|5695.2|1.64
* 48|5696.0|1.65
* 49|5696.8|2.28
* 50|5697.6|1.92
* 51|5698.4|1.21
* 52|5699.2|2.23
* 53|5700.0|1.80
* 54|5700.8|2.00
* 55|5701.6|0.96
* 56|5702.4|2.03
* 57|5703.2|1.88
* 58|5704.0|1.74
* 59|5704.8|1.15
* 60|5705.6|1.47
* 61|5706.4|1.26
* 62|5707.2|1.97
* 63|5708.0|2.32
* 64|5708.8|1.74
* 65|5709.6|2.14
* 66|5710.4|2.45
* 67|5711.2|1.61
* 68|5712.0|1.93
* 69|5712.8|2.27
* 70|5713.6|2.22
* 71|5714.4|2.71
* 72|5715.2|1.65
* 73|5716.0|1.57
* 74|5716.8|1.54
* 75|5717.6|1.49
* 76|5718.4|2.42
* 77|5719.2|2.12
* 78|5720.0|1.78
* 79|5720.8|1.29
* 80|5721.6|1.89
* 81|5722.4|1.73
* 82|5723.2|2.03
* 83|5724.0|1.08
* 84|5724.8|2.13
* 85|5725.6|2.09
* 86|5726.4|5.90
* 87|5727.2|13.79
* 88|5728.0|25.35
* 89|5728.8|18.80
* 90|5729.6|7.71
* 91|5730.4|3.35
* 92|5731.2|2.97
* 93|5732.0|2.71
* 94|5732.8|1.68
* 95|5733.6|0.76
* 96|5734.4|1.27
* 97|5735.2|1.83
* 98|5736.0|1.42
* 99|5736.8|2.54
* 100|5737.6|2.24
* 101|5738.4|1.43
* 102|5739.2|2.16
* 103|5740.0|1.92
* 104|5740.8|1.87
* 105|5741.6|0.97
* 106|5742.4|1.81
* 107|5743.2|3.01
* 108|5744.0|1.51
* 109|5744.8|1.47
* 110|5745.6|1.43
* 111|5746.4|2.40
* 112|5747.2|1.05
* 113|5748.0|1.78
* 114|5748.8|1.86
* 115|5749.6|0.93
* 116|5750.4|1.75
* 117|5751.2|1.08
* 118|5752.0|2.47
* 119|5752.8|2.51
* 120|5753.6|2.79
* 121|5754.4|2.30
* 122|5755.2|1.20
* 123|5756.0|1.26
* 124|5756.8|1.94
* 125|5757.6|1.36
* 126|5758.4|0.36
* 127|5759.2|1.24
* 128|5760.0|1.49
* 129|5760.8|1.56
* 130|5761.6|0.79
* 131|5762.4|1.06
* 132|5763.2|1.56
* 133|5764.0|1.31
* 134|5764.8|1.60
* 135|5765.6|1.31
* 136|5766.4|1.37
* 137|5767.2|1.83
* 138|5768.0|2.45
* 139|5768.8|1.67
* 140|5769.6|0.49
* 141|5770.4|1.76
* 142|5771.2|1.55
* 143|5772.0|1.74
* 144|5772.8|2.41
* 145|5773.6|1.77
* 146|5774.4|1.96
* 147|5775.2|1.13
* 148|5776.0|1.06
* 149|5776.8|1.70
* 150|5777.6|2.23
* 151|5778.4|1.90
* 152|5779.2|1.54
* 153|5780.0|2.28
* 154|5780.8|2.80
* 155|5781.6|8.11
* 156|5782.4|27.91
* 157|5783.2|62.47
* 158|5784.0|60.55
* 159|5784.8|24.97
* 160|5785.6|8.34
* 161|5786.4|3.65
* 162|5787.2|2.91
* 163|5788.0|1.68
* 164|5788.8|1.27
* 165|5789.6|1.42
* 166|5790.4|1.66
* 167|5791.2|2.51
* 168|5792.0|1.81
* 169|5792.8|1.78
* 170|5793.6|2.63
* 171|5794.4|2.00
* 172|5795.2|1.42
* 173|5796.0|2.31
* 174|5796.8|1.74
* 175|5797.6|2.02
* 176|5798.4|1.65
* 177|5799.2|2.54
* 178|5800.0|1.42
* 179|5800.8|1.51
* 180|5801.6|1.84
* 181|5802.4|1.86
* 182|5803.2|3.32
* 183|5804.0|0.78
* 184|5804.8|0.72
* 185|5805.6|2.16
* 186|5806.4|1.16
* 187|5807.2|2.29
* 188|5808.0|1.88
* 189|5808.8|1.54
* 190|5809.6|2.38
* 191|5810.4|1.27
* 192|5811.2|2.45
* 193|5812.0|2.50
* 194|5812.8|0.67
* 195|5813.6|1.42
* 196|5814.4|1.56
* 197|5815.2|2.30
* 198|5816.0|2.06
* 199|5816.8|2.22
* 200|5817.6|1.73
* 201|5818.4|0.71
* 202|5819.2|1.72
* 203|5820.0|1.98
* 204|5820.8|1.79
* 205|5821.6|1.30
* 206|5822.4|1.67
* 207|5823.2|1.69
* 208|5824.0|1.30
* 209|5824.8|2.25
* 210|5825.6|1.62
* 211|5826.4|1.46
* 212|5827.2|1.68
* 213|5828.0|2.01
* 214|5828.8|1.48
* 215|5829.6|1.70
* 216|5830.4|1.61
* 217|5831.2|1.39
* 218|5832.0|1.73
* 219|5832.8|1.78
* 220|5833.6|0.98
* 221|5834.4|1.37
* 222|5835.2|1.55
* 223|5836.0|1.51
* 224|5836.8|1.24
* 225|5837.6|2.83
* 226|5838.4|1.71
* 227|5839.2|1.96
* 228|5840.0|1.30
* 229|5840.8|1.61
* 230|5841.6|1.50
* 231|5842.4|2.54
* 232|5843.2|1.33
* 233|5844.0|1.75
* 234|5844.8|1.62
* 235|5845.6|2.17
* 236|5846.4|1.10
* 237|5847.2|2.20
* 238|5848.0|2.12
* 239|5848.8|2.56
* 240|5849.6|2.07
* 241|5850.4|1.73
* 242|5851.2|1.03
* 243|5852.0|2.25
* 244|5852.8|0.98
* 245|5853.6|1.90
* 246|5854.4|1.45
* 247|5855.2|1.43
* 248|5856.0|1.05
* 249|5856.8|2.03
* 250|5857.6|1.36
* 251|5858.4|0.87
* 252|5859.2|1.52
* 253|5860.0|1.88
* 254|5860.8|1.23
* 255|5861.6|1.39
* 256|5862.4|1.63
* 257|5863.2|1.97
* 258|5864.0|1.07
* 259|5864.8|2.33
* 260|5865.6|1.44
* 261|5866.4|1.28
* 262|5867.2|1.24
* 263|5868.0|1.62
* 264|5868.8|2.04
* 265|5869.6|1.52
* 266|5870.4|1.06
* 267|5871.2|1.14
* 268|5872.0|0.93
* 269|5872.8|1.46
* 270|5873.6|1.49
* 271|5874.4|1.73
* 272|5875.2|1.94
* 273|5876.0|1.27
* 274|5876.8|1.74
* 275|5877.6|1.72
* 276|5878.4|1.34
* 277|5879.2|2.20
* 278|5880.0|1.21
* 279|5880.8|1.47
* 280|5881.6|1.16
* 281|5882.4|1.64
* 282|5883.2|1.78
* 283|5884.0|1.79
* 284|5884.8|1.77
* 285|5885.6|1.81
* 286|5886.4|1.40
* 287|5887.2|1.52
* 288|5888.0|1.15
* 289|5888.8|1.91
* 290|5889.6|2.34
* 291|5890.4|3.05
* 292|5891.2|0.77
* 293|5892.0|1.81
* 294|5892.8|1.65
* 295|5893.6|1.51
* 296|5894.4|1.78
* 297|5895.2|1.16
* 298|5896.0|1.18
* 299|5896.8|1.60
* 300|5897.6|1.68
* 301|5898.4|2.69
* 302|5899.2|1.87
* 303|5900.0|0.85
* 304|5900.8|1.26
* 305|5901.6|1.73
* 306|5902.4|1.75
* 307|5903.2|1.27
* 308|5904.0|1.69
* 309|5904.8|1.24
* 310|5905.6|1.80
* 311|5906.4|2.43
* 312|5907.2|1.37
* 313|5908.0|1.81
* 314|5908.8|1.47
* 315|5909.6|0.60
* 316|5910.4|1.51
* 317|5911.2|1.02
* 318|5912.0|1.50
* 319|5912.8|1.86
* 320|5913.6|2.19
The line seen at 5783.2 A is [O III]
